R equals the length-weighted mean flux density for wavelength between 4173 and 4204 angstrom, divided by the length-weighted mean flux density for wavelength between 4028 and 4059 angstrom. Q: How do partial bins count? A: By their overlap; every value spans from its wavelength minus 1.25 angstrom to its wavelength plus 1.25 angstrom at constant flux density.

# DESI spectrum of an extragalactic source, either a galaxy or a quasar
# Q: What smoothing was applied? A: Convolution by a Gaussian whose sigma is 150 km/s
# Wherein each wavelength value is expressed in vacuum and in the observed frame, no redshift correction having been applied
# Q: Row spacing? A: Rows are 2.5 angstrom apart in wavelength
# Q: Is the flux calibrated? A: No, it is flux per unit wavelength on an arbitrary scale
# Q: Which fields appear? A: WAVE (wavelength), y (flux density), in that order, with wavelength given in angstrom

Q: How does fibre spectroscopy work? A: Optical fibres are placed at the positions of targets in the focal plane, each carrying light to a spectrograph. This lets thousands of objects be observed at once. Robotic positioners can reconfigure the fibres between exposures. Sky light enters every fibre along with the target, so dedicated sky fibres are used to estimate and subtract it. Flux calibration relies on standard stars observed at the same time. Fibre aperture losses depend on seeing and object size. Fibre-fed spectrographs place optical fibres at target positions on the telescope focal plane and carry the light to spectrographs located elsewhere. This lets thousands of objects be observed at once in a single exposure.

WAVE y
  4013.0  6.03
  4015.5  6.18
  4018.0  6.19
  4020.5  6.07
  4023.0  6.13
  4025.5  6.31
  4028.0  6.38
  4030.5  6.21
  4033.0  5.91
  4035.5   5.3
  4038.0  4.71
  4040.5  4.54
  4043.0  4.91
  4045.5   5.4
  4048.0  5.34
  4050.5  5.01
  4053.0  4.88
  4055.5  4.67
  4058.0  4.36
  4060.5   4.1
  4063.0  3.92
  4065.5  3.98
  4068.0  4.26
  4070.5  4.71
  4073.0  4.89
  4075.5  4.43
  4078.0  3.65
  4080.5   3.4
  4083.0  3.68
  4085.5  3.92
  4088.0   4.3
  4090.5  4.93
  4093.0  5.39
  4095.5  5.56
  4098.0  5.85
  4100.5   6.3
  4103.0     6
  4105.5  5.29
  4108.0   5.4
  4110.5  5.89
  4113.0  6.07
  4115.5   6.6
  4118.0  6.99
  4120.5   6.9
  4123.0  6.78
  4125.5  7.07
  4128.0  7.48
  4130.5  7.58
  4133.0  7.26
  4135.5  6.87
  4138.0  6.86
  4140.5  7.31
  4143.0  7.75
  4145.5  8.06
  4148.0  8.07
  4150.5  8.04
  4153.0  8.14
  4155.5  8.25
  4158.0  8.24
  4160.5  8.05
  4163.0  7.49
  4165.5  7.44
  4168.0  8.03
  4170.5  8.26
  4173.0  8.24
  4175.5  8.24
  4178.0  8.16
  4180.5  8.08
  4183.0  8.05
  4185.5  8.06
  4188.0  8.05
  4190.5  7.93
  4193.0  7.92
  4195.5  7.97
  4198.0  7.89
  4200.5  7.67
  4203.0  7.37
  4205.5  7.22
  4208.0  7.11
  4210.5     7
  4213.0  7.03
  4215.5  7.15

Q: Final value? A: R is 1.5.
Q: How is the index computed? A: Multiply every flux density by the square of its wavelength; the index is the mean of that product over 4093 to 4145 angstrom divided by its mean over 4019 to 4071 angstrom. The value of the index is 1.34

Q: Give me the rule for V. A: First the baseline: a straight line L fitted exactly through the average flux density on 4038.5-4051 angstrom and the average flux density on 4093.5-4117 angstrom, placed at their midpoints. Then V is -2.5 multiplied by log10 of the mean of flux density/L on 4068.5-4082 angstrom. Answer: 0.28 mag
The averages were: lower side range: 5.02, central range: 4.21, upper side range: 5.88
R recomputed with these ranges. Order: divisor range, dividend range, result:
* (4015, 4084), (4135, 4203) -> 1.59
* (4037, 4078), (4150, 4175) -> 1.74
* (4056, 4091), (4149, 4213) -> 1.88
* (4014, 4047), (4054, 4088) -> 0.73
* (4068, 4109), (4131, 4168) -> 1.59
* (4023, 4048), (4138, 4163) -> 1.43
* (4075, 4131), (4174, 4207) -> 1.40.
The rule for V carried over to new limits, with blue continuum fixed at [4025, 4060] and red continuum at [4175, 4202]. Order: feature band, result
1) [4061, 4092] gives 0.37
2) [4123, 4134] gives -0.07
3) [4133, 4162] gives -0.08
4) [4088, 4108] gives 0.14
